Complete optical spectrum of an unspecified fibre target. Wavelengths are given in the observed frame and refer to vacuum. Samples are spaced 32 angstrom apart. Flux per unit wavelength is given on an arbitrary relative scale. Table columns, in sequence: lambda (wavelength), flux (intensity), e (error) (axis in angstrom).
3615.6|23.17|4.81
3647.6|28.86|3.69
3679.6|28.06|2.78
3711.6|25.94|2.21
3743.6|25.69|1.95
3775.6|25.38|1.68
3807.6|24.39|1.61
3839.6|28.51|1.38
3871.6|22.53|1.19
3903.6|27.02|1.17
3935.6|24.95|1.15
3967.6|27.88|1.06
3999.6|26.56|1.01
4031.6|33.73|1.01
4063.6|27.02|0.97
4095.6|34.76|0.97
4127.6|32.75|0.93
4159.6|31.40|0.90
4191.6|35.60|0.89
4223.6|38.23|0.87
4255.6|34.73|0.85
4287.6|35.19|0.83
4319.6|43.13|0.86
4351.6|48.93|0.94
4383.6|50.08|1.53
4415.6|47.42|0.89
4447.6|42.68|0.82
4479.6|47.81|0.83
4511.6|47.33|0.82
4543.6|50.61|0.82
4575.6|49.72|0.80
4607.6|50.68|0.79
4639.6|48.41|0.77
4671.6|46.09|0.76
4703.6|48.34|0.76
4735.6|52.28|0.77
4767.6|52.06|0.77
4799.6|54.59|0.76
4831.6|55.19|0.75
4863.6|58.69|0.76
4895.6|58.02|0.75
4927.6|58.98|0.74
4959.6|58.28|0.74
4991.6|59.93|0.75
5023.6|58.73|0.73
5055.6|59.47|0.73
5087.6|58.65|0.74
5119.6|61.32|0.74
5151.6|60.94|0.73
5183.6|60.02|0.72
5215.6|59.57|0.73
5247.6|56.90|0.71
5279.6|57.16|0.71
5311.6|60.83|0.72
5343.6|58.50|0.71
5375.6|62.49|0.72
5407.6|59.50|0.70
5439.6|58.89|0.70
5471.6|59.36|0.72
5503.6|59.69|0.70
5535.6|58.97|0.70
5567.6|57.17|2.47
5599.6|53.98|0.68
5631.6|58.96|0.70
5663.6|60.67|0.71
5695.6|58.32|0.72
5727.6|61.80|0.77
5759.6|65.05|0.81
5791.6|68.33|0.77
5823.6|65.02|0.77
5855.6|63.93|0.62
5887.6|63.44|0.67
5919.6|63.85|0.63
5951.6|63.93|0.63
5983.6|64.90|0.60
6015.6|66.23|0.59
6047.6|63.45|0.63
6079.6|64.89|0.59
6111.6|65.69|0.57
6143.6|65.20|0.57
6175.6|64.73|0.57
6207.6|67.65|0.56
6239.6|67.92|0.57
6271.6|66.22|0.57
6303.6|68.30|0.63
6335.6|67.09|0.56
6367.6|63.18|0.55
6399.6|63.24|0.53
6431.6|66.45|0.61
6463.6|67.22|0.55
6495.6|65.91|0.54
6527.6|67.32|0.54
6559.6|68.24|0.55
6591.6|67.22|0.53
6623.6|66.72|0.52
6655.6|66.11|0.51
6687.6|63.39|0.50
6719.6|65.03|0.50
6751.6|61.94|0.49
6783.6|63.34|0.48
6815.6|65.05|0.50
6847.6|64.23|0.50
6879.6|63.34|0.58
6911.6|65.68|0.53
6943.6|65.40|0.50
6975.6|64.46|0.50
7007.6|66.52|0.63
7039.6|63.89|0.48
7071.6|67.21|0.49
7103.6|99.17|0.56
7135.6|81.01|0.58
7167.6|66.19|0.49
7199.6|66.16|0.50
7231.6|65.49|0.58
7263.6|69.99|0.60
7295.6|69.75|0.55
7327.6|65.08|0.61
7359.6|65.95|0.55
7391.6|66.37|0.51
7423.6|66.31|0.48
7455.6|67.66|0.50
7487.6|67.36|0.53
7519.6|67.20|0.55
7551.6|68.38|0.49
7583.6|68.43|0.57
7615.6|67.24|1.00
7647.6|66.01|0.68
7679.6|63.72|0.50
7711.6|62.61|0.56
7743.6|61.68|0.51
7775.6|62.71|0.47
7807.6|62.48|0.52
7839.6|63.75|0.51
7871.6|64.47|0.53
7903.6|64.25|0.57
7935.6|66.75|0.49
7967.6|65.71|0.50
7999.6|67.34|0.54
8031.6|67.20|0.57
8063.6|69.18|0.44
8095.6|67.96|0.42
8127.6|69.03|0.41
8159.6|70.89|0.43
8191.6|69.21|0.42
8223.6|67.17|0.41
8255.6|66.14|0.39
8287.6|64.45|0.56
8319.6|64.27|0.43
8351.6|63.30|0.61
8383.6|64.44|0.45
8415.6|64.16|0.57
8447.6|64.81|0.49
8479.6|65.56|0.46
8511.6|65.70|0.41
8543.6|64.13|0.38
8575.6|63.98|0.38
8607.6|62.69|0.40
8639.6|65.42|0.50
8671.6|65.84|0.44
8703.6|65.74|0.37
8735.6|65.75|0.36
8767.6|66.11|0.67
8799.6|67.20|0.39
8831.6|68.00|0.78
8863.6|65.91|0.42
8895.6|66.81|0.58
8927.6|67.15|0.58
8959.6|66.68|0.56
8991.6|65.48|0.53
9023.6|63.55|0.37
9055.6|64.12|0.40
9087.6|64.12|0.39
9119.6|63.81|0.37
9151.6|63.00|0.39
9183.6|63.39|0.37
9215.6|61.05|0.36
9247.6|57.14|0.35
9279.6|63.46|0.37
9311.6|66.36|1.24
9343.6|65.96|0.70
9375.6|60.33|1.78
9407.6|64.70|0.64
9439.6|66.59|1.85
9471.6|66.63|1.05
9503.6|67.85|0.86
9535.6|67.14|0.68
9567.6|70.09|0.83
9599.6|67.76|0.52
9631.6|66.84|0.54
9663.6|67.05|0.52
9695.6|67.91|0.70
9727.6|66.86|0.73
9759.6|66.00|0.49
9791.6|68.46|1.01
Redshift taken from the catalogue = 0.08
